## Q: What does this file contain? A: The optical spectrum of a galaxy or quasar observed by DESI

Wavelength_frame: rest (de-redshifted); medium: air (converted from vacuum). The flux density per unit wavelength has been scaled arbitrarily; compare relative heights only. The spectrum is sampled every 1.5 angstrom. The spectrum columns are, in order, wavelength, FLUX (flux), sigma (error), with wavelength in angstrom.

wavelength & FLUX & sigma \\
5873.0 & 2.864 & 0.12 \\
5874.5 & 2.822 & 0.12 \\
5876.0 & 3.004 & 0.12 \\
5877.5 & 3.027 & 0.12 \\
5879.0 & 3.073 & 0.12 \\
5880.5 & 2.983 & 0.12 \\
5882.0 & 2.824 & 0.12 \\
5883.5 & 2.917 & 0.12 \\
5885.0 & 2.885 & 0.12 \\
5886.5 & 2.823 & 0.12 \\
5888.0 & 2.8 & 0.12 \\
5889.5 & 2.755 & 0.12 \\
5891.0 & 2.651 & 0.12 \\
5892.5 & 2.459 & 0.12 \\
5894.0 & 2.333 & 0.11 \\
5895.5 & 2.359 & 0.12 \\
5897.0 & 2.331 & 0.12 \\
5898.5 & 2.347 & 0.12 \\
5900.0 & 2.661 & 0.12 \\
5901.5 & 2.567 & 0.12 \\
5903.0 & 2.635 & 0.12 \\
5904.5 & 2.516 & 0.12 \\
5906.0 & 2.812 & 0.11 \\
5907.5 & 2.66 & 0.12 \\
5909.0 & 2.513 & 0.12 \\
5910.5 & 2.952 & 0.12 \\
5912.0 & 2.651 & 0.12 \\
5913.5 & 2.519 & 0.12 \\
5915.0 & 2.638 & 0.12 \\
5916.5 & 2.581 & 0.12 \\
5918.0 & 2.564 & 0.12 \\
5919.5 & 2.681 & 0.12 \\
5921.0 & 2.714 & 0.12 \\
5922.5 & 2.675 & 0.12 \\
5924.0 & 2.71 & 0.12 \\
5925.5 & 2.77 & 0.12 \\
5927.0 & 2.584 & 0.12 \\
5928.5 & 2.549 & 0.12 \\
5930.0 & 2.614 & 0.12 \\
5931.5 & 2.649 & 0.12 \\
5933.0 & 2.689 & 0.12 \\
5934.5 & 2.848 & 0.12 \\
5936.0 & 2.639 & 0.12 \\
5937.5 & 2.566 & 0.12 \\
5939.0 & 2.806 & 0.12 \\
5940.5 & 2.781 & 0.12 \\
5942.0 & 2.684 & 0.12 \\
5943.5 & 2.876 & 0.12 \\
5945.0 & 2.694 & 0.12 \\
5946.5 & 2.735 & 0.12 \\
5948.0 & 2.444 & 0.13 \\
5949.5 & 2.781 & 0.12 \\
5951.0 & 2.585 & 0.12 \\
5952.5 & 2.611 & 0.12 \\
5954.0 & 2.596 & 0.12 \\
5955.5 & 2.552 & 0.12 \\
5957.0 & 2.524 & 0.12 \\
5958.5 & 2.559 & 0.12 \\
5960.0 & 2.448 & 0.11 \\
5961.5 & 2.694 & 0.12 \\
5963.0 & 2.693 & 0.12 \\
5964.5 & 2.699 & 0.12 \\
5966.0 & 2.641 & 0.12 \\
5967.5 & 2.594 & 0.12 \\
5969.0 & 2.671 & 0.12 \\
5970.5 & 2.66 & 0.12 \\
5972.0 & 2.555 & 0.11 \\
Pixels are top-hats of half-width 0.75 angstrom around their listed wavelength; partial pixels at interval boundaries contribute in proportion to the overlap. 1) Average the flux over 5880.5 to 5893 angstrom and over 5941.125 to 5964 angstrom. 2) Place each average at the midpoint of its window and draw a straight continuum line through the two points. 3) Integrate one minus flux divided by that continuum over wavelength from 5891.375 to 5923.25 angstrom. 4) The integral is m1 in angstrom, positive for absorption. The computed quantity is 1.8 angstrom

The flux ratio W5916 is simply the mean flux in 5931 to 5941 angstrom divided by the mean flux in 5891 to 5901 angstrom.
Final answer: 1.1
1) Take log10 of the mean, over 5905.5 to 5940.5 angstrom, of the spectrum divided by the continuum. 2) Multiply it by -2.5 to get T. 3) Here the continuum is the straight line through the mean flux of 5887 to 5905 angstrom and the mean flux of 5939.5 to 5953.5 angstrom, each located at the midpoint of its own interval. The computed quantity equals -0.02 mag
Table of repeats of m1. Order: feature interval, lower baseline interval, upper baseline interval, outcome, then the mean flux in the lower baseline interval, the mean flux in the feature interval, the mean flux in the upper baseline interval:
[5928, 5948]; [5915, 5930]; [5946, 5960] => -0.6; 2.65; 2.69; 2.59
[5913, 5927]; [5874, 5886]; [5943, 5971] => 0.7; 2.94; 2.65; 2.63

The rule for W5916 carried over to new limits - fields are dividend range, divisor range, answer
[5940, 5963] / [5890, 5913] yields 1.03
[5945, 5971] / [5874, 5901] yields 0.96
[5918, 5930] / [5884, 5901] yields 1.03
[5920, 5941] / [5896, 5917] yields 1.03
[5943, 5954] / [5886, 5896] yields 1.03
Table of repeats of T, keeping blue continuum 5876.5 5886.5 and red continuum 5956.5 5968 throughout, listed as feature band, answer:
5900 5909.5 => 0.09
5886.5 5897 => 0.14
